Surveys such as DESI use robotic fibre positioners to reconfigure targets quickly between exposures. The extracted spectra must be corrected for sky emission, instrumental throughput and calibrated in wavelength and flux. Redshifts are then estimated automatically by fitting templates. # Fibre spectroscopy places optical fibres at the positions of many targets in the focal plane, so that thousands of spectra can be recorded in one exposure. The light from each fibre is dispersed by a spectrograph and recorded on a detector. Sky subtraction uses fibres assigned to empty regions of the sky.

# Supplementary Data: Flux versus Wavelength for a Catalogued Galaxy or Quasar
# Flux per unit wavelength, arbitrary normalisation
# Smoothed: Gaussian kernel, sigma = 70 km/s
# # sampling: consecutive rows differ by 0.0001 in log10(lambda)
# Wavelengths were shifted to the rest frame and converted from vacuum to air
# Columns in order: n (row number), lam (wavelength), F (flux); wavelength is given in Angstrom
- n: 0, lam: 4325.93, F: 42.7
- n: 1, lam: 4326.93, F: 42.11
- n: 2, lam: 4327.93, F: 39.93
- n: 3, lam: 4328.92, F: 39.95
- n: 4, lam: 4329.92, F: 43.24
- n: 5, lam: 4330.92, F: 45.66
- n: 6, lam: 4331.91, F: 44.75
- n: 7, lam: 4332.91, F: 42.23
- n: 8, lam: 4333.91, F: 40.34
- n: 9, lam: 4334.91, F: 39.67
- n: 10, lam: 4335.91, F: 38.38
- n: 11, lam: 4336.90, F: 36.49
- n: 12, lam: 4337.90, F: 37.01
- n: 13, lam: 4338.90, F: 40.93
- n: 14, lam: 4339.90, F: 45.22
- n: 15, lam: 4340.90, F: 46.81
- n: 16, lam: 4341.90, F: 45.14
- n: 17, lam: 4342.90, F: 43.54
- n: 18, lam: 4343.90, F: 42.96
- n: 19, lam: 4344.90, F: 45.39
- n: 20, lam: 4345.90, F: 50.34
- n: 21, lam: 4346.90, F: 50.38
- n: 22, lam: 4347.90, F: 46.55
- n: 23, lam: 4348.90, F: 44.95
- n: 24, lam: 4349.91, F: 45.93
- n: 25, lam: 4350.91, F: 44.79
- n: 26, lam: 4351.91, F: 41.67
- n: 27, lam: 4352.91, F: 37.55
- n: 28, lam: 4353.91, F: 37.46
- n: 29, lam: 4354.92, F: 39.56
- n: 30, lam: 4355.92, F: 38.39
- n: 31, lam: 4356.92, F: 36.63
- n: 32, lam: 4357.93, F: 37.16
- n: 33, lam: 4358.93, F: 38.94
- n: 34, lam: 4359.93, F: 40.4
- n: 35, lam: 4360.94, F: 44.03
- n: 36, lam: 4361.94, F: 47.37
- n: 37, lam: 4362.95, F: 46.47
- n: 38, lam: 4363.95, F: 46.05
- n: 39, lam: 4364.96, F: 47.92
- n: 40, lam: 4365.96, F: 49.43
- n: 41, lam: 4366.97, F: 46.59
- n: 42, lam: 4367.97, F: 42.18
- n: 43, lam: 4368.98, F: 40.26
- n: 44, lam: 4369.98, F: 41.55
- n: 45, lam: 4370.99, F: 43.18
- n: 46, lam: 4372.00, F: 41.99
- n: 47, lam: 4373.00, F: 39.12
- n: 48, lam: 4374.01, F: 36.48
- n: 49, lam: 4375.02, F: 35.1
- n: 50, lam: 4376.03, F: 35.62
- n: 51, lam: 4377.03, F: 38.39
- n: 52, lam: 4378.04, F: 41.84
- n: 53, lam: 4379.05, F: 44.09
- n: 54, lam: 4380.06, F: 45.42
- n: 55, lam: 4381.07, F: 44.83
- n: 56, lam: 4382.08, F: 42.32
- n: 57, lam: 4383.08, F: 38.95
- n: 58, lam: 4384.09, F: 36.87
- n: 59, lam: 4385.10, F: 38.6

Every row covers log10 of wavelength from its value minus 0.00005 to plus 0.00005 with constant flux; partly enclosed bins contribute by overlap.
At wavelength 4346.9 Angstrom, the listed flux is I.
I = 50.38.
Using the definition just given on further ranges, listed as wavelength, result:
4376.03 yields 35.62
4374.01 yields 36.48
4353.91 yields 37.46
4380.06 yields 45.42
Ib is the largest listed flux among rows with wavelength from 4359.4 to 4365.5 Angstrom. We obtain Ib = 47.92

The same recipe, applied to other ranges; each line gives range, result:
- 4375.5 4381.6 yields 45.42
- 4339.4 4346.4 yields 50.34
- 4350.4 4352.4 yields 44.79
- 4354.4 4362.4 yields 47.37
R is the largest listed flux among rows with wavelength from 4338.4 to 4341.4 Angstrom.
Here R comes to 46.81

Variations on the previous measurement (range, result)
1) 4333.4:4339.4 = 40.93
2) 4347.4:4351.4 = 46.55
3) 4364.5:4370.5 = 49.43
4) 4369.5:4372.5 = 43.18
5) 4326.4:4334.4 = 45.66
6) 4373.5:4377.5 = 38.39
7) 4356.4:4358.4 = 37.16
